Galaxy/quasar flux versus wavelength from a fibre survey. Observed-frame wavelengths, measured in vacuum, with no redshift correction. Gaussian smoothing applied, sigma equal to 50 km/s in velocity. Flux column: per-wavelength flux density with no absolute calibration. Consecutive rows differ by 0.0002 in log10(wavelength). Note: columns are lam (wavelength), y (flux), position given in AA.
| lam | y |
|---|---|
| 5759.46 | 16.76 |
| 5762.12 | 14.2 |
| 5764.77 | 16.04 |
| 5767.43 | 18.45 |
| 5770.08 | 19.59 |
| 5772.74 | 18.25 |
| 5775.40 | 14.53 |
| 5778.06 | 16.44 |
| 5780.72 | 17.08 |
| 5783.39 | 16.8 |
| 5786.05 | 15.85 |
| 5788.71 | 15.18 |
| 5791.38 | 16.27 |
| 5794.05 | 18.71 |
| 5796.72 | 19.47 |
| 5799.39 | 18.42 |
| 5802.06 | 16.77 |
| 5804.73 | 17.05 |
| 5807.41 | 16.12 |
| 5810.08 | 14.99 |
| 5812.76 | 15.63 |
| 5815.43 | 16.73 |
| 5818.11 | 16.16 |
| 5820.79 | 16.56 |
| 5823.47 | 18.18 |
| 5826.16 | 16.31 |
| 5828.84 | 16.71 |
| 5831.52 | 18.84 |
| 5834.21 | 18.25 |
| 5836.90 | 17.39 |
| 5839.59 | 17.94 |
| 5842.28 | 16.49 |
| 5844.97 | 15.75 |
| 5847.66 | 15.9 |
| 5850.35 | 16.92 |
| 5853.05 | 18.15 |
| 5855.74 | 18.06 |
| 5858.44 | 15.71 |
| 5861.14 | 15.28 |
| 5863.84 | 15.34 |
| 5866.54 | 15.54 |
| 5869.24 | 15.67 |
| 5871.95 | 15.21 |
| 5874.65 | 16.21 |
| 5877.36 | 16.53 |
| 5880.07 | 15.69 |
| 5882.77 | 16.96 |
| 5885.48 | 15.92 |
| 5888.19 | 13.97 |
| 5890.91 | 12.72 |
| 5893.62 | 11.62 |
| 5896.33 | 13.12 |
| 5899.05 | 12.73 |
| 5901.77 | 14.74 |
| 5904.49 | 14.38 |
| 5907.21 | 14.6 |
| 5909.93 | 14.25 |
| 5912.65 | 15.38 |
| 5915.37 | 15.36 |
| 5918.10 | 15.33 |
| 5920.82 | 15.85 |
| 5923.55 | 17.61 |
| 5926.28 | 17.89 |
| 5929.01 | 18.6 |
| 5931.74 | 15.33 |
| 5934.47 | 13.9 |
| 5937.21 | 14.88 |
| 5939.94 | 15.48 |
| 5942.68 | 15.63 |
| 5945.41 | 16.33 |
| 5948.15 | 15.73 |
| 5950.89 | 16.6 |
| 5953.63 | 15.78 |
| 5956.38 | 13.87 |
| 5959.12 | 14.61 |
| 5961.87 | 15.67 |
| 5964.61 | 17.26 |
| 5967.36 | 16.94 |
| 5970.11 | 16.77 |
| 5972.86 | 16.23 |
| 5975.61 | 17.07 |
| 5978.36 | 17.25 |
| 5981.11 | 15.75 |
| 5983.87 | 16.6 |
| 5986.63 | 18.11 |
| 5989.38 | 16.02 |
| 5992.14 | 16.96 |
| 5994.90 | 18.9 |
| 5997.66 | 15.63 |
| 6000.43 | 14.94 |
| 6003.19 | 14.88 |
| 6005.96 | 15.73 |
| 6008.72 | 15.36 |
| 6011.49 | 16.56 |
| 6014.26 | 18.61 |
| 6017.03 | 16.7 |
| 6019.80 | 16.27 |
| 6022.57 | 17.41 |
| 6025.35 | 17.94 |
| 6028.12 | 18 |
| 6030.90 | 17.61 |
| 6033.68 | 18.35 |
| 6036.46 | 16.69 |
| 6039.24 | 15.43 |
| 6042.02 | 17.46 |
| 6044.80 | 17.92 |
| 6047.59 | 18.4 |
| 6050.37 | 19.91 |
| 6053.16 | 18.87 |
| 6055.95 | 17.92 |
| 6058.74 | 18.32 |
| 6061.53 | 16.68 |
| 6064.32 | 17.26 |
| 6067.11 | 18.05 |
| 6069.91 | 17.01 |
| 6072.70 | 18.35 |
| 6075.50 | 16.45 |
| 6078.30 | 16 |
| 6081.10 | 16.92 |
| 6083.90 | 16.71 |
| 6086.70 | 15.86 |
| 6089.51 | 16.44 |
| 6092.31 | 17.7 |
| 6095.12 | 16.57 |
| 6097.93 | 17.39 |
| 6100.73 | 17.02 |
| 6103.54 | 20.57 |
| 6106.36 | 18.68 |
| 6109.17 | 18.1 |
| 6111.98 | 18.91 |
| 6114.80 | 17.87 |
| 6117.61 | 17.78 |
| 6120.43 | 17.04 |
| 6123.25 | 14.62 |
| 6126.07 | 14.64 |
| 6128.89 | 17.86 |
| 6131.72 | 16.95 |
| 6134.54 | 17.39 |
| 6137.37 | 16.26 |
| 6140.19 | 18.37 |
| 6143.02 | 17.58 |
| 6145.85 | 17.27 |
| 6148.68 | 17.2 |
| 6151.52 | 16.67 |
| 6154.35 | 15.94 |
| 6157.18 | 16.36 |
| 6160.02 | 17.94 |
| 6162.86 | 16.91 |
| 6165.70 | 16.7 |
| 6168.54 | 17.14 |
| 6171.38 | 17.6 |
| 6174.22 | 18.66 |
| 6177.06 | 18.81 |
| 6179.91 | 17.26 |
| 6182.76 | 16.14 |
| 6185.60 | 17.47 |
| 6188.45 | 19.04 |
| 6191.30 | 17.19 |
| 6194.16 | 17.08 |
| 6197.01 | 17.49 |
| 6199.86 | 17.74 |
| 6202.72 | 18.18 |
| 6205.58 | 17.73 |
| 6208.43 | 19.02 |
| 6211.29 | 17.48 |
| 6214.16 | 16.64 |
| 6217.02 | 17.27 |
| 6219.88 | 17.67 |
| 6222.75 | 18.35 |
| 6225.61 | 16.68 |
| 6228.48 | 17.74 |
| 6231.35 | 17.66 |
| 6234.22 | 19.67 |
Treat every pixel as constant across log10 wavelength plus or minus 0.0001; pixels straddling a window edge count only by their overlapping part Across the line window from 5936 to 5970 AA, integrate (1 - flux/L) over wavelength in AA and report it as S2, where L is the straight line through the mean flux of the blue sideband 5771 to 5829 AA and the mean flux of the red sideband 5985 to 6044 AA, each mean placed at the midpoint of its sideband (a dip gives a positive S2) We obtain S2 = 2.1 AA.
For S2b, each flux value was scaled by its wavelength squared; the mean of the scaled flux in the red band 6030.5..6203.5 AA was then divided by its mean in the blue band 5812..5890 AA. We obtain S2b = 1.2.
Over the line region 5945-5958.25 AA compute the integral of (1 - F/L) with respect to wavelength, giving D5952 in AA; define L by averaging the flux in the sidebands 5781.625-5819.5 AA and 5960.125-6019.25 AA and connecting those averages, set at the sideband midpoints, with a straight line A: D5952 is 0.8 AA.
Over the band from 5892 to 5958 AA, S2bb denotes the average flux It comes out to 15.2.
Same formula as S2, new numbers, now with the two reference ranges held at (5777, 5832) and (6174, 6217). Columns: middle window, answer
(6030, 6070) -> -0.9 AA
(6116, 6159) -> 1.8 AA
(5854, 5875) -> 1.3 AA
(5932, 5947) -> 1.6 AA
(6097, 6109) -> -0.6 AA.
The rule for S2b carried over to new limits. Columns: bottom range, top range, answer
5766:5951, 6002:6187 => 1.16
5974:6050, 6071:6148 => 1.05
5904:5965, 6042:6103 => 1.17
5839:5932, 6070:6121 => 1.20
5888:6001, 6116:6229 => 1.19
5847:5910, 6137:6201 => 1.26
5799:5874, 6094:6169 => 1.15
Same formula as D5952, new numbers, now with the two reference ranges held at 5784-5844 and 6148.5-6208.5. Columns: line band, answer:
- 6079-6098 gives 0.7 AA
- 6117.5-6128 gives 0.9 AA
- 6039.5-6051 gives -0.5 AA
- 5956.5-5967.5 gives 0.9 AA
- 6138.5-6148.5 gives -0.1 AA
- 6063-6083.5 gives 0.2 AA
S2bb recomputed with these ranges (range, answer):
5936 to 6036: 16.5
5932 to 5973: 15.7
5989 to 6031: 16.7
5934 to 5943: 15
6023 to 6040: 17.4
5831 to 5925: 15.7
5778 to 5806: 17.1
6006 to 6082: 17.4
